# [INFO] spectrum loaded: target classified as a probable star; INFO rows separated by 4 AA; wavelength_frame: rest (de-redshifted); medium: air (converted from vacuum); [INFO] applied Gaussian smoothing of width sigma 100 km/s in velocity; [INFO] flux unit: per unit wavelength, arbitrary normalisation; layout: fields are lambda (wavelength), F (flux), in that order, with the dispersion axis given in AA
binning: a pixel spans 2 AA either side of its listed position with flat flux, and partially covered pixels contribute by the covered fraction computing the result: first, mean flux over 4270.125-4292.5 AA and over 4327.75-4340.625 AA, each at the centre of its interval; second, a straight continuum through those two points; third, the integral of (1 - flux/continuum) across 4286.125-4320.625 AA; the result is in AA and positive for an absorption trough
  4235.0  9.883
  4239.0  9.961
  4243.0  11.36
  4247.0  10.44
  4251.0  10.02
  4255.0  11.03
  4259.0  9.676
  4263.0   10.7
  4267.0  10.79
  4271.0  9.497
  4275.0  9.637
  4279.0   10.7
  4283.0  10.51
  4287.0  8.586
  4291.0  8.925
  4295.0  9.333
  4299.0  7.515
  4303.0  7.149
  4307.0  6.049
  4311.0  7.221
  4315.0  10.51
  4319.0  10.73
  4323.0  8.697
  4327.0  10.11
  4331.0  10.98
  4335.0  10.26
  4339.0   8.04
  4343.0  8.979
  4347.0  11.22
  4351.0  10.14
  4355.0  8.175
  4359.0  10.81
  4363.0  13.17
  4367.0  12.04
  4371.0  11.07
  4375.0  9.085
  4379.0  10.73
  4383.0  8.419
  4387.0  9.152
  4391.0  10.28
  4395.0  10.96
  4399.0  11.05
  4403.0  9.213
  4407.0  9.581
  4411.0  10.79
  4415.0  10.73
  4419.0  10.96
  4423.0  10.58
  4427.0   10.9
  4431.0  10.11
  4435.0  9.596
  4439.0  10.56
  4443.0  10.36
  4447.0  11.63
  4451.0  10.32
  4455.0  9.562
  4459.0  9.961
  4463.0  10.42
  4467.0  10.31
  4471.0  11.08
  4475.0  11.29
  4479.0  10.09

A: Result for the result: 4.7 AA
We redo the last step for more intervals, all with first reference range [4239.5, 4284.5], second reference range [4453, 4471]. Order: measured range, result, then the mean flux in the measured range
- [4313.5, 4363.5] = 1.2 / 10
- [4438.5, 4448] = -0.6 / 10.8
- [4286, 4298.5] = 1.9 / 8.81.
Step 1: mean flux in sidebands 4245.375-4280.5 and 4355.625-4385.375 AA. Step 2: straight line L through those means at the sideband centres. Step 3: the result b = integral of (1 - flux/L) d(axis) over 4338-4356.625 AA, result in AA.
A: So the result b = 2.02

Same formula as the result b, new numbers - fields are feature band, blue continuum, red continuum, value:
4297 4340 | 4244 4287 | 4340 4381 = 6.30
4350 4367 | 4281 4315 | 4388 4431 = -2.32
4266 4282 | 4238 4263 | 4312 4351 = 0.24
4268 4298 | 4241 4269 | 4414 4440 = 2.81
